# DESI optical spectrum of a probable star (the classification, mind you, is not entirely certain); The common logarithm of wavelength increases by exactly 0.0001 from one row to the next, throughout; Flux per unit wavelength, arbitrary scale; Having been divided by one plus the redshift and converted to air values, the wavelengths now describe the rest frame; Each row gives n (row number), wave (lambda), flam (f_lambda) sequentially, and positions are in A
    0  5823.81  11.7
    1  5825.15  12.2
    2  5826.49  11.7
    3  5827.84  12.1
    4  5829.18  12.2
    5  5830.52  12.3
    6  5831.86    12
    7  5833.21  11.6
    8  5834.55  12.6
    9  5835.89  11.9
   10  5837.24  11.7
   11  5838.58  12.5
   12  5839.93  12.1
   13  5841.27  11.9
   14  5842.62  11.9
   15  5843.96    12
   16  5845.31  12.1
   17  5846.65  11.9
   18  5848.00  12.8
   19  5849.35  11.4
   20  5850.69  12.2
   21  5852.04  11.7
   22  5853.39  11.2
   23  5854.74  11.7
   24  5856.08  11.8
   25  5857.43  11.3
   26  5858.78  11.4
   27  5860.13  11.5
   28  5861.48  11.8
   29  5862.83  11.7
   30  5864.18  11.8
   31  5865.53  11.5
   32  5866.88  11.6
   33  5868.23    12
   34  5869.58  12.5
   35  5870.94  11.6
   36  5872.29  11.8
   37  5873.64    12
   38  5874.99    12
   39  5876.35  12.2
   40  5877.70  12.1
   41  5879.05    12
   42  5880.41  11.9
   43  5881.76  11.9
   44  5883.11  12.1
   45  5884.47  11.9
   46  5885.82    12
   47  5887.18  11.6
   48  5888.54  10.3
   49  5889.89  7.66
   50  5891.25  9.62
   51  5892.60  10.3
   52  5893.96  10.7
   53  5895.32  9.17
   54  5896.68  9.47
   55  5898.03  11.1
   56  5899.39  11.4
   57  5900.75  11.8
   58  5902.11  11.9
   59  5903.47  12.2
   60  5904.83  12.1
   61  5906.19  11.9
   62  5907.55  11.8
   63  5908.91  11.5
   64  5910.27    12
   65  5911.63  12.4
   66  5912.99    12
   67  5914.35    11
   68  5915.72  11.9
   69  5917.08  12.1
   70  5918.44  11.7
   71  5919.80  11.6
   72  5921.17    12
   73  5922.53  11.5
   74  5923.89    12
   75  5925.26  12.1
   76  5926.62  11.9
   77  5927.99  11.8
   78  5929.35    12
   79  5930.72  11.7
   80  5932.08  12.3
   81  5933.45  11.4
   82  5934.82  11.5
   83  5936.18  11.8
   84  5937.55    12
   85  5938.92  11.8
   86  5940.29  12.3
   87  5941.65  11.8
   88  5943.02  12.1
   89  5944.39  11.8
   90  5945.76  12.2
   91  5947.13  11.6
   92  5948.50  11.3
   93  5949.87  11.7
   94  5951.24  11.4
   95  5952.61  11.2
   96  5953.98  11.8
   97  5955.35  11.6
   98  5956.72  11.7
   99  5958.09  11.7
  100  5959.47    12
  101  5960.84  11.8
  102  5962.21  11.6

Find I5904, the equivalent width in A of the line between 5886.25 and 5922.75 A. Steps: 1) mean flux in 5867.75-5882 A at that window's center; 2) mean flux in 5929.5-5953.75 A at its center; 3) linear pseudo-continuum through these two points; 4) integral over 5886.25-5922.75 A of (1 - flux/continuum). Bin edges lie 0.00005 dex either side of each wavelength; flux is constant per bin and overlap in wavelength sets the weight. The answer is 2.1 A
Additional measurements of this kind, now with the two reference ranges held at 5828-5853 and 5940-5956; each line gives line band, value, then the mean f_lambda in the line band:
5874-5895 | 1.3 A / 11.2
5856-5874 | 0.4 A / 11.7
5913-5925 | 0.1 A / 11.8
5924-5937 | -0.1 A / 11.8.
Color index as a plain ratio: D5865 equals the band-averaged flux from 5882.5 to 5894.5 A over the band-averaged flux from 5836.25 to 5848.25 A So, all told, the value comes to 0.88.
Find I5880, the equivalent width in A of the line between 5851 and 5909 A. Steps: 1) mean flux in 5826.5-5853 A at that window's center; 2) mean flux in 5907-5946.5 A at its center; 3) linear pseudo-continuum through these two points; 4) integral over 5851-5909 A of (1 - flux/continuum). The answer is 2.51 A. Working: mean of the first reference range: 12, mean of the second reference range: 11.9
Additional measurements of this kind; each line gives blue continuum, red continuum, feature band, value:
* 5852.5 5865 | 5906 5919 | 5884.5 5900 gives 1.8 A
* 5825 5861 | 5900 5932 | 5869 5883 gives -0.1 A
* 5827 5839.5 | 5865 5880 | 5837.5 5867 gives 0.5 A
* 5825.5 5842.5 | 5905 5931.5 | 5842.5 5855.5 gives 0.1 A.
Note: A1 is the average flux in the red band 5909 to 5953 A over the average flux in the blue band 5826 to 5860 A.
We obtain 1.0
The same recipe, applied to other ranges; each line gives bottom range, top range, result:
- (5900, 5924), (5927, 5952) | 1.00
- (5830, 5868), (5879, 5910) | 0.94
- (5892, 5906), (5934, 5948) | 1.08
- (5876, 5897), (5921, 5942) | 1.09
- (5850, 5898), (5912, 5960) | 1.04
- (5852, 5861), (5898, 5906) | 1.03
